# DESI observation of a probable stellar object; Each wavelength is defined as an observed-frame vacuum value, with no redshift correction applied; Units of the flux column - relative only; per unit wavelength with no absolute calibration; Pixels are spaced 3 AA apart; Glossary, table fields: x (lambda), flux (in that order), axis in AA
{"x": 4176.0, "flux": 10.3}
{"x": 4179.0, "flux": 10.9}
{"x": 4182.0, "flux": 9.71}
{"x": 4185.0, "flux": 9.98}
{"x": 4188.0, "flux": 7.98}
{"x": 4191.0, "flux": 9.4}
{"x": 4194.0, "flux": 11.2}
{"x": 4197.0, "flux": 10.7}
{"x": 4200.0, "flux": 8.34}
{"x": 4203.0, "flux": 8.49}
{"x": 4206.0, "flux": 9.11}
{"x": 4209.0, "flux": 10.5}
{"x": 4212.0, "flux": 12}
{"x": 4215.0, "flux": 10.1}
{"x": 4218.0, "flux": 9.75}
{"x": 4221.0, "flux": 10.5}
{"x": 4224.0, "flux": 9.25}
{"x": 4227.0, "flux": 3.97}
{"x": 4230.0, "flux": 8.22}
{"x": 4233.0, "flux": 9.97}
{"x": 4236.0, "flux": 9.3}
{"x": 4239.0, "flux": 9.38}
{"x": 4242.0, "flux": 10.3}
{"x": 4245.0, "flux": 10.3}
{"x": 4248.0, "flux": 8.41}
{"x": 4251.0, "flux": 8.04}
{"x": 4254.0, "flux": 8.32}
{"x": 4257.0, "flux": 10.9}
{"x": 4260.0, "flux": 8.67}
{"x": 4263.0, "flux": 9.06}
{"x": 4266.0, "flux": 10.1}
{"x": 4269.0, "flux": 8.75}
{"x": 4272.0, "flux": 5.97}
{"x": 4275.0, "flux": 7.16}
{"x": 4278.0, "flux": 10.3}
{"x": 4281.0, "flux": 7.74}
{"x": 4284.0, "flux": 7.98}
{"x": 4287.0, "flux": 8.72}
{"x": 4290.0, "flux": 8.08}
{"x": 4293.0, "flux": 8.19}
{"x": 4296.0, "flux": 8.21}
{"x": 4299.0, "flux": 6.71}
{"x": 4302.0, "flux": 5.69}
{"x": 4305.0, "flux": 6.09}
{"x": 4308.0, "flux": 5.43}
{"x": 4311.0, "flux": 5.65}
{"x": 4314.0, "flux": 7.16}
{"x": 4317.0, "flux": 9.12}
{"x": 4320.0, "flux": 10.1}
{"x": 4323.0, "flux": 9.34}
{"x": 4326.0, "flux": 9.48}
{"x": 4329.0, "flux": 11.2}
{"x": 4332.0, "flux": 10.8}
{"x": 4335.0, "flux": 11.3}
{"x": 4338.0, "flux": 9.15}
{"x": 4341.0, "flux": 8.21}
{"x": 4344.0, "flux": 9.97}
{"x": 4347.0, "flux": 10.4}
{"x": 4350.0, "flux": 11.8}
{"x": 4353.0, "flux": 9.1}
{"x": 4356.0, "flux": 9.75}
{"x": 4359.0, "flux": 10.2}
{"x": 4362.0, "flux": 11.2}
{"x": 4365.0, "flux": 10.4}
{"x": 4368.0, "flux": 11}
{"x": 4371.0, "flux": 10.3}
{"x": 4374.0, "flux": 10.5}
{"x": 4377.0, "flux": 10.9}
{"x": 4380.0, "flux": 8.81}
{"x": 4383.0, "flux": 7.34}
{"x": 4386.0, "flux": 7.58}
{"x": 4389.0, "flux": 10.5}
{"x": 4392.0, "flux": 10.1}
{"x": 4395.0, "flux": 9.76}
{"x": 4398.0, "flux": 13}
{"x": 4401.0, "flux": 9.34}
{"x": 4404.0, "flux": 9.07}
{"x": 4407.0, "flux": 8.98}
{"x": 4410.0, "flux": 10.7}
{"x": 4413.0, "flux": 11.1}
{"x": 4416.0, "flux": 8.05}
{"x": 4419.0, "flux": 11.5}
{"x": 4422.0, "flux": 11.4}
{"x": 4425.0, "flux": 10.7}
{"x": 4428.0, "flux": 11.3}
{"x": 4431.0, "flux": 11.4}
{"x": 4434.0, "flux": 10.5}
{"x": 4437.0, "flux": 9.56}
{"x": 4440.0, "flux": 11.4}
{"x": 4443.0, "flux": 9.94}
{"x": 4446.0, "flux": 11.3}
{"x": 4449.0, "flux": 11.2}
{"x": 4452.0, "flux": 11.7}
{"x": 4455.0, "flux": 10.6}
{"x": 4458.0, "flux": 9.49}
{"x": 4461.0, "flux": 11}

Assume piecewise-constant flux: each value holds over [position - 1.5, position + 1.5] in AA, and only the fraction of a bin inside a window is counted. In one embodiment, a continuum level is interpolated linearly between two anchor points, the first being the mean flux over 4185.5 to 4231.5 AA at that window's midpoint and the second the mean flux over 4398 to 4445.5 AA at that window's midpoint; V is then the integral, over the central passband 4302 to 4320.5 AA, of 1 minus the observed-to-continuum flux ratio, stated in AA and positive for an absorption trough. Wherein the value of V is 5.4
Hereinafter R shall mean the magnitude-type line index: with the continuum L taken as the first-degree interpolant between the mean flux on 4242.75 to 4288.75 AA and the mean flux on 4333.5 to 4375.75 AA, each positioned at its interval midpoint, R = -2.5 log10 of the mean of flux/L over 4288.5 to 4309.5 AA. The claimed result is 0.32 mag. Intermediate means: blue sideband 8.72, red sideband 10.2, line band 6.91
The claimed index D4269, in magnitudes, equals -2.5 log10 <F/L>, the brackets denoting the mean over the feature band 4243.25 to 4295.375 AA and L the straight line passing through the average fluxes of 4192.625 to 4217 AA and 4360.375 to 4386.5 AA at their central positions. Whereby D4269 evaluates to 0.157 mag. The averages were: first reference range 10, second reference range 9.87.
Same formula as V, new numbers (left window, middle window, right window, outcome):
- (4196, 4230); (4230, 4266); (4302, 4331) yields -1.8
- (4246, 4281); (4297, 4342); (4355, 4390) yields 4.6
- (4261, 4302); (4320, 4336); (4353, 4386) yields -2.3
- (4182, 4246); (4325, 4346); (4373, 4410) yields -0.9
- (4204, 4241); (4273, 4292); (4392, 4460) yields 2.8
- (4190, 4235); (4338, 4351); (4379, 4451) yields 0.0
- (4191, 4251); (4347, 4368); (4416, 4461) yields -0.4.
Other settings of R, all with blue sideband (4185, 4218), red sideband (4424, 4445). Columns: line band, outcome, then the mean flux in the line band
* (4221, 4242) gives 0.15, 8.64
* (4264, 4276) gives 0.24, 8.07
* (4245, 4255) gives 0.17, 8.56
